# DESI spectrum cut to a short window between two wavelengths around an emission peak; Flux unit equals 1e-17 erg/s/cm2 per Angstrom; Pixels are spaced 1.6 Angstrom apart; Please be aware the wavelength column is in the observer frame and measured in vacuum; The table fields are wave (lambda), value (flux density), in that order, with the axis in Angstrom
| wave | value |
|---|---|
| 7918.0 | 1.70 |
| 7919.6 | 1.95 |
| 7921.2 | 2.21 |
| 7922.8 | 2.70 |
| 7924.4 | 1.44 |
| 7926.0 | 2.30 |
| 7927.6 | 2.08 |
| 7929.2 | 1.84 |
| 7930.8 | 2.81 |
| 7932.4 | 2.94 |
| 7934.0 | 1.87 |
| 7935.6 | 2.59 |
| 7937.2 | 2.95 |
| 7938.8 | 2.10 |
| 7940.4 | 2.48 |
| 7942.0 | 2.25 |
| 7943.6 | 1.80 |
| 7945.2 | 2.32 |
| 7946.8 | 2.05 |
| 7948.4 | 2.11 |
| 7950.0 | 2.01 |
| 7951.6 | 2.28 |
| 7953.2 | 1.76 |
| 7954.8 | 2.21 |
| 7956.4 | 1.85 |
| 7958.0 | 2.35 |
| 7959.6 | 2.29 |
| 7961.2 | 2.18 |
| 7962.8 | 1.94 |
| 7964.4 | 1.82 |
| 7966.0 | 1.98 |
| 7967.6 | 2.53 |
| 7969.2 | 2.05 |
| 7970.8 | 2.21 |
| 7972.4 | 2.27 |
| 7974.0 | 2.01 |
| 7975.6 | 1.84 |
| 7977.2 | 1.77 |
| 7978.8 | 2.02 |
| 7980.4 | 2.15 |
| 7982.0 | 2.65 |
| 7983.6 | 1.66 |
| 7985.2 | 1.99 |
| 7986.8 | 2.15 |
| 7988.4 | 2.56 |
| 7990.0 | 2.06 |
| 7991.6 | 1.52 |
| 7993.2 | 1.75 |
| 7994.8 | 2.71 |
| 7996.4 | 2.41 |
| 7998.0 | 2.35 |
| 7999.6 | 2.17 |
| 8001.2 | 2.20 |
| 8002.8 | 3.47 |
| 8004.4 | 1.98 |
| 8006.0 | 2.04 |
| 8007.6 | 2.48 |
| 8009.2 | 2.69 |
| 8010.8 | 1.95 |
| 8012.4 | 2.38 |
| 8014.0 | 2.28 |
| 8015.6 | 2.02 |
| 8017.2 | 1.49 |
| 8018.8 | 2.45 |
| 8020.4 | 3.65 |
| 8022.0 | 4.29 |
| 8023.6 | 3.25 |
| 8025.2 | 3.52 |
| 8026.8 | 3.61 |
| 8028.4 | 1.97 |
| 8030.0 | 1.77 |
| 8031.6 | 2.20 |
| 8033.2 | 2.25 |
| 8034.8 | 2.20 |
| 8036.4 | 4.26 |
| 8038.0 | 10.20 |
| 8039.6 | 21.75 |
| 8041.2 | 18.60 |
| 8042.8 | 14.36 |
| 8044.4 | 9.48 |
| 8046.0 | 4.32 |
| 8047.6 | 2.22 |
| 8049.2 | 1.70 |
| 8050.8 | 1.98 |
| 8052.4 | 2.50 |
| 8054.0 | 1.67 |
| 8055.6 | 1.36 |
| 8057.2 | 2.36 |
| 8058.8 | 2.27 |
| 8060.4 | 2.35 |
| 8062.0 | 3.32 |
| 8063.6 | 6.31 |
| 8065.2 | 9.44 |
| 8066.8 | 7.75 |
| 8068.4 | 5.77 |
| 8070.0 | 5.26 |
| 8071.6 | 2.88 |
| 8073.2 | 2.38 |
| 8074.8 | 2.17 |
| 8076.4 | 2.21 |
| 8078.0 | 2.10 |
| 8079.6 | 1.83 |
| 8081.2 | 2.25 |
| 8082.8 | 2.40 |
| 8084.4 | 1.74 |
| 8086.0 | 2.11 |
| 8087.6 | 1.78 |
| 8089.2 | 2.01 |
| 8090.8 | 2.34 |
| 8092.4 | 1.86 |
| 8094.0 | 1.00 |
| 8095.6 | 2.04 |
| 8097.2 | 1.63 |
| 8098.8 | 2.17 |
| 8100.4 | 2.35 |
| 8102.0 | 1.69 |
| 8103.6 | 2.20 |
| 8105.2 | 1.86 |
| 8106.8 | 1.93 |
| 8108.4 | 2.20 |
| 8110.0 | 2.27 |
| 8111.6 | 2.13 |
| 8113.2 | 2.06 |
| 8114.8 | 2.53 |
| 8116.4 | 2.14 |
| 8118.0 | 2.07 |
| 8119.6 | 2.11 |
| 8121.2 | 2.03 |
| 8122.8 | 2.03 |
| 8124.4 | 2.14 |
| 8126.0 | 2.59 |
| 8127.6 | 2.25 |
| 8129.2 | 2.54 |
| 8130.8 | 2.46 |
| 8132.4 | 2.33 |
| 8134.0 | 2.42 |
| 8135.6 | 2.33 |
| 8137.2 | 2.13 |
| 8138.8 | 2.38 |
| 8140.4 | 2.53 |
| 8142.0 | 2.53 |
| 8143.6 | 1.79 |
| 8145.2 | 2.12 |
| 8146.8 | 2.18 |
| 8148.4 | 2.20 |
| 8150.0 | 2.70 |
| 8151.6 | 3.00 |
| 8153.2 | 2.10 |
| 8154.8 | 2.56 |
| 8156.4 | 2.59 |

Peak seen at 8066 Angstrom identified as [N II]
